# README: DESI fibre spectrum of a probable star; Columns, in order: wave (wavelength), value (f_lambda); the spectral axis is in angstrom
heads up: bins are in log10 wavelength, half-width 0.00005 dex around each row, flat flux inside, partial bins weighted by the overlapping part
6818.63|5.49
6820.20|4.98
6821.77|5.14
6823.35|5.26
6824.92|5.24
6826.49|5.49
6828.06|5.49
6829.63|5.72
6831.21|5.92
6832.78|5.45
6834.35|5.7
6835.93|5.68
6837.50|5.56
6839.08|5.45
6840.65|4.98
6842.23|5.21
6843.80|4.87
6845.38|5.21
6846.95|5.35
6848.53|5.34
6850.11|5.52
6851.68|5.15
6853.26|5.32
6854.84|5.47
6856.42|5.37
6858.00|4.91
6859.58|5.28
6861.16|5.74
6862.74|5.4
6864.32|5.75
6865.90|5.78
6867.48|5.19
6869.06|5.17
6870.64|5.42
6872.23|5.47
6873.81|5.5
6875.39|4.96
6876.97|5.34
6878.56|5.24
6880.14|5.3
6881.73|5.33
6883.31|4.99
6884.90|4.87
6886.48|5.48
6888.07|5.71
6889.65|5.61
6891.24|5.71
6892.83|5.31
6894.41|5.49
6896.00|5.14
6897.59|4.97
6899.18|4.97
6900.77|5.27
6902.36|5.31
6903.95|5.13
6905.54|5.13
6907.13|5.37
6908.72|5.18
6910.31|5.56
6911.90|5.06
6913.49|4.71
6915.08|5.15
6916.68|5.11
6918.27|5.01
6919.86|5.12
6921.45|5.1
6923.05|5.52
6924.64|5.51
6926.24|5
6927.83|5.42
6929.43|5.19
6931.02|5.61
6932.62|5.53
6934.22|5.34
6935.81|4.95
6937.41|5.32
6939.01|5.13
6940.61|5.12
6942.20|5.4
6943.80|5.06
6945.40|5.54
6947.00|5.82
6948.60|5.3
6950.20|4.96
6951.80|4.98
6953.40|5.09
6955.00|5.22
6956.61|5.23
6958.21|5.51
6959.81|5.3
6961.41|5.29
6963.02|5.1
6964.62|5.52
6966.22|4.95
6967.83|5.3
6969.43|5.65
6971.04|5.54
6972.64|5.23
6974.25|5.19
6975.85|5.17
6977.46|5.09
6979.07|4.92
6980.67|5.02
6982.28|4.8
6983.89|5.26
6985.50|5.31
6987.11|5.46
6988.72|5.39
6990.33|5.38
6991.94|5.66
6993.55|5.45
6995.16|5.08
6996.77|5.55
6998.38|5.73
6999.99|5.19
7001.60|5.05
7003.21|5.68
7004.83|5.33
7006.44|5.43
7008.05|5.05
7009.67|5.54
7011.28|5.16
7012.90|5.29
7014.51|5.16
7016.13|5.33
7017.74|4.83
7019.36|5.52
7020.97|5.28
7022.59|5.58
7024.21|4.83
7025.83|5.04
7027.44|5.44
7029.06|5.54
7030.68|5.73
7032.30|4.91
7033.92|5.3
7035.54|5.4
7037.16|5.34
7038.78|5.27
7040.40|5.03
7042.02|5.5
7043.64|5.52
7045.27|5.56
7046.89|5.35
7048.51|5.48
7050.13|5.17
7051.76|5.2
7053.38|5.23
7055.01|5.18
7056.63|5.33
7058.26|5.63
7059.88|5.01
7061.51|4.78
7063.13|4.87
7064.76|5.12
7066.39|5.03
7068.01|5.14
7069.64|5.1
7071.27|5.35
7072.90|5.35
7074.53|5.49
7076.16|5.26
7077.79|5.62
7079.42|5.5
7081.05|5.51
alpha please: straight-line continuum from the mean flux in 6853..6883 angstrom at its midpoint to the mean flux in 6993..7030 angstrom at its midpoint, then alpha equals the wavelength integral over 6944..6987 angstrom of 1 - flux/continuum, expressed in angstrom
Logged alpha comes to 0.7 angstrom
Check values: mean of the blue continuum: 5.36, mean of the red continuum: 5.31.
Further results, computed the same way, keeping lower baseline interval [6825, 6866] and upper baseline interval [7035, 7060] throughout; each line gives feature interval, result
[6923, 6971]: 0.7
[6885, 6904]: 0.2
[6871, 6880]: 0.2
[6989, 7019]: 0.1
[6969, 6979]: 0.2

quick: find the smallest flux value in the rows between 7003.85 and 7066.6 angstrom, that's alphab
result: 4.78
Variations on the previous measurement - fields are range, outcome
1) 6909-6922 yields 4.71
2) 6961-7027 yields 4.8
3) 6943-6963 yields 4.96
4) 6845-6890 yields 4.87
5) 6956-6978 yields 4.95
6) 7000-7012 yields 5.05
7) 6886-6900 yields 4.97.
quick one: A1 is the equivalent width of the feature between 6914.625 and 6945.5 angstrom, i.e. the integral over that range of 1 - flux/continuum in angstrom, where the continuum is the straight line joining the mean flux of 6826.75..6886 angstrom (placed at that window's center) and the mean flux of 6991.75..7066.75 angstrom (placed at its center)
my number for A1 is 0.5 angstrom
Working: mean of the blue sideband 5.36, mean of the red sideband 5.29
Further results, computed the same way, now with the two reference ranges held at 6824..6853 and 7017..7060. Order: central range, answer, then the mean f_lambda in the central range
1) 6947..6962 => 0.3 angstrom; 5.24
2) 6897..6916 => 0.8 angstrom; 5.15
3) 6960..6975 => 0.1 angstrom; 5.31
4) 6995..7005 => -0.1 angstrom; 5.39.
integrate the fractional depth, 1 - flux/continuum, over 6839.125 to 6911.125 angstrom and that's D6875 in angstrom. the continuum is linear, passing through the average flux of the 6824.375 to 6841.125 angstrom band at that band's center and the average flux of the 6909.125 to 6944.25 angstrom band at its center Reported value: 1.1 angstrom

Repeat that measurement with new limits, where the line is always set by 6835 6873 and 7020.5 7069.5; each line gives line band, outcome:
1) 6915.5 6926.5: 0.25 angstrom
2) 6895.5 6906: 0.40 angstrom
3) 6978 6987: 0.33 angstrom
